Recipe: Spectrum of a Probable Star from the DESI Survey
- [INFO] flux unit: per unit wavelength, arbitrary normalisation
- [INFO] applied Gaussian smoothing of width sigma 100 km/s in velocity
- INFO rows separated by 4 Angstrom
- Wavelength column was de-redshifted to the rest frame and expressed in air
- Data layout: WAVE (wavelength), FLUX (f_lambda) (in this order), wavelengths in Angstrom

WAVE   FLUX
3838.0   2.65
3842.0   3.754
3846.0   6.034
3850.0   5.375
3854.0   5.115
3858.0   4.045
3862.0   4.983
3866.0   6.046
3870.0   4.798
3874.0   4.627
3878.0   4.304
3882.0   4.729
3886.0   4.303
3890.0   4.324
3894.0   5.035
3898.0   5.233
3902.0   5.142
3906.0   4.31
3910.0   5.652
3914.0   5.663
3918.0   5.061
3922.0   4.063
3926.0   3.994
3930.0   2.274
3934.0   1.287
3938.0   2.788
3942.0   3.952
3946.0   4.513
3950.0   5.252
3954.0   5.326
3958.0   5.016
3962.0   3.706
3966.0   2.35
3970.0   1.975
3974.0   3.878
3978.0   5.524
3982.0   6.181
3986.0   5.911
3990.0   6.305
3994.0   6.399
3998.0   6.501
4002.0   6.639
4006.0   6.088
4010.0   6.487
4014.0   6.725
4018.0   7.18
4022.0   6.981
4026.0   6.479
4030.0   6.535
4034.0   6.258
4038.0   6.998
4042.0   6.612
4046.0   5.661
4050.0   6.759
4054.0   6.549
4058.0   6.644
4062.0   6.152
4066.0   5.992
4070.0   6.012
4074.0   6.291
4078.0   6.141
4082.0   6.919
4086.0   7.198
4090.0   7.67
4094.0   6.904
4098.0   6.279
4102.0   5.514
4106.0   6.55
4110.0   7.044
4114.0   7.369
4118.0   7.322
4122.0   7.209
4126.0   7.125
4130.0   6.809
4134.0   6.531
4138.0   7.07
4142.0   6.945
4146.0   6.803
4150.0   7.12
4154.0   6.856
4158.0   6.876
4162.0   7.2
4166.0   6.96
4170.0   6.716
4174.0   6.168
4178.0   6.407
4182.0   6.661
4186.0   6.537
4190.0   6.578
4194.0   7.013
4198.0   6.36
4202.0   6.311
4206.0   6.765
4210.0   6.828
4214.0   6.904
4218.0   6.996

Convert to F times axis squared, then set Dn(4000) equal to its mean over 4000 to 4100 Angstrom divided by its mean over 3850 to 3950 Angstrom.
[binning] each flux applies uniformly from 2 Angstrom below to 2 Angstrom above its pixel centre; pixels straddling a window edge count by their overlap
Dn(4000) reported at 1.59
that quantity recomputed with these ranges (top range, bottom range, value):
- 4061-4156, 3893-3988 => 1.70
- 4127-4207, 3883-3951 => 1.78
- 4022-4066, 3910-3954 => 1.70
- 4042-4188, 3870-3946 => 1.74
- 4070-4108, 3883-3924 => 1.48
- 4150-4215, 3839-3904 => 1.62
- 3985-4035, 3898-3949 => 1.65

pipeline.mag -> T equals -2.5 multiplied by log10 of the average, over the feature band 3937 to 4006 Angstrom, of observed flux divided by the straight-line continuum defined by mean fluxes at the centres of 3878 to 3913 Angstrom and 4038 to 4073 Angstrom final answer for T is 0.14 mag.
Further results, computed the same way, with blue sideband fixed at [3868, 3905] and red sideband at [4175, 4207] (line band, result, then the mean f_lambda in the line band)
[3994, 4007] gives -0.19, 6.43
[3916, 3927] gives 0.12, 4.41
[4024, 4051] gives -0.15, 6.46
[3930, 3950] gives 0.47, 3.26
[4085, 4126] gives -0.15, 6.91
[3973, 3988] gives -0.04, 5.47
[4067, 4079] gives -0.05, 6.14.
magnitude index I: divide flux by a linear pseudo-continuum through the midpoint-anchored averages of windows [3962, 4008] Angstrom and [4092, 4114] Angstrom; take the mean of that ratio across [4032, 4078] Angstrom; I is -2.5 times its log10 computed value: -0.06 mag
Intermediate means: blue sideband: 5.18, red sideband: 6.54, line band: 6.35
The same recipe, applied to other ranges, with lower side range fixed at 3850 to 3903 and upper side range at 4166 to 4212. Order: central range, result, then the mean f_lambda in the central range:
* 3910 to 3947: 0.32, 3.82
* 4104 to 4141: -0.13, 7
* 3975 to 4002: -0.12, 6.09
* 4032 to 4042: -0.16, 6.62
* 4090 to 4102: -0.09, 6.59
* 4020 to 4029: -0.18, 6.71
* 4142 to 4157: -0.09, 6.93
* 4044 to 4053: -0.08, 6.25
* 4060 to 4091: -0.10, 6.51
